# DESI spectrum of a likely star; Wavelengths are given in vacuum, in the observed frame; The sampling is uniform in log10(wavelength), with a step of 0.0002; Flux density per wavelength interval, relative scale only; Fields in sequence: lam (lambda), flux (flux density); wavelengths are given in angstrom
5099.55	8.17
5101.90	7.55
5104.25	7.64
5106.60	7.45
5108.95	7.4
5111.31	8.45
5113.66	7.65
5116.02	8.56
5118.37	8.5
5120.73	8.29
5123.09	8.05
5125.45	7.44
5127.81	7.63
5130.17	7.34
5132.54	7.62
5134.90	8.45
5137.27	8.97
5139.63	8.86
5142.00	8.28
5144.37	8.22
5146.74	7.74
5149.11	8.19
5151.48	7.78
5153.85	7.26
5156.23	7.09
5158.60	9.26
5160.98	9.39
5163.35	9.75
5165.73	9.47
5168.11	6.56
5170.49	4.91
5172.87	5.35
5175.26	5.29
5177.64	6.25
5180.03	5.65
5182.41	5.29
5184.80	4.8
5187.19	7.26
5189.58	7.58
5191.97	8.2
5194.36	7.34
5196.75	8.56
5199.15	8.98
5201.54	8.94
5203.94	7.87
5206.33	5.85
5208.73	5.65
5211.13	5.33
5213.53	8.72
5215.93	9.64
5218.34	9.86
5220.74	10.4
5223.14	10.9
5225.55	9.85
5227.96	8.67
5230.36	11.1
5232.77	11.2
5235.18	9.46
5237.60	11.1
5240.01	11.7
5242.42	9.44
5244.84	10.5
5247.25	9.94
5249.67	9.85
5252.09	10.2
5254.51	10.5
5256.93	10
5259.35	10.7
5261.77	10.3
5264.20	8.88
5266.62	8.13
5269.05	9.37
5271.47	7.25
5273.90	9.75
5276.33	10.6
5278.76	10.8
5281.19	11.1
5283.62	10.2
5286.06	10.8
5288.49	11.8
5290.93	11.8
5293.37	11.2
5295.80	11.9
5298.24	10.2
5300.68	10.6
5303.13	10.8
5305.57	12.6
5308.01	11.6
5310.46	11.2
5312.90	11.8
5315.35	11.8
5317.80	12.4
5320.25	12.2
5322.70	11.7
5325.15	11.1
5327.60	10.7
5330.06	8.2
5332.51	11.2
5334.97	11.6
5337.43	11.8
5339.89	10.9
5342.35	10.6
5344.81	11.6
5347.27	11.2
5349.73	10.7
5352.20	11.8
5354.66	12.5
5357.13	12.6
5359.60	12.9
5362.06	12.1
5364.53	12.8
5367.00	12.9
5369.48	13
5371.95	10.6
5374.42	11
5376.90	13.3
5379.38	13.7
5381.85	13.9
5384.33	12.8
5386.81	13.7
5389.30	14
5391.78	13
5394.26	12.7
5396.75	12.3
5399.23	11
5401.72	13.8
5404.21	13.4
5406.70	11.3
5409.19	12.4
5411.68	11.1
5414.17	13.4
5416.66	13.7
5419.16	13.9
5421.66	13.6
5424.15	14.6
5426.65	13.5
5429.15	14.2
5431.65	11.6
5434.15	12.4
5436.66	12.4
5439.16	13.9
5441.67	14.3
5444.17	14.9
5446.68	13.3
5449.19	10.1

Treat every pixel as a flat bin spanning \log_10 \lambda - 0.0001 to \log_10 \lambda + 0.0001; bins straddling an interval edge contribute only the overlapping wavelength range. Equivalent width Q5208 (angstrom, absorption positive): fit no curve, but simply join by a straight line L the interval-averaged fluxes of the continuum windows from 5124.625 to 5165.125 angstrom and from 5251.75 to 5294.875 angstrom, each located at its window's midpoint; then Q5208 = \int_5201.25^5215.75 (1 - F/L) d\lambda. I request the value 3.3 angstrom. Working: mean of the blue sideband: 8.22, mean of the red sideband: 10.2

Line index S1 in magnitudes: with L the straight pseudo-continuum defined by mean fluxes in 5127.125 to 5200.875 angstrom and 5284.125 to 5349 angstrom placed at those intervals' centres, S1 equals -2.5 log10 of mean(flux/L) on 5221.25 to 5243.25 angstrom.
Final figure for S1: -0.133 mag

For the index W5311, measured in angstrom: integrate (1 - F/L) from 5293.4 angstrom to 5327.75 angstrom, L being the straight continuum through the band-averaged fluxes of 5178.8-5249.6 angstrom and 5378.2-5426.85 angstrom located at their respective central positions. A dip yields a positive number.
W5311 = -1.8 angstrom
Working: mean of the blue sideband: 8.64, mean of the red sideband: 13.1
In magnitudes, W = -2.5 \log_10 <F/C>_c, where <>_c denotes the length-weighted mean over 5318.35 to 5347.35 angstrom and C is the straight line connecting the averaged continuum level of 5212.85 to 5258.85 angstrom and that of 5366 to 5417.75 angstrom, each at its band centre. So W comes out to 0.06 mag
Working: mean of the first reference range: 10.2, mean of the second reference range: 12.7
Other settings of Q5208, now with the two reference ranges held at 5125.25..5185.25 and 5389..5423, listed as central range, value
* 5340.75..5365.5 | -0.4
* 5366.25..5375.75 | 0.2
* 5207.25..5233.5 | -0.8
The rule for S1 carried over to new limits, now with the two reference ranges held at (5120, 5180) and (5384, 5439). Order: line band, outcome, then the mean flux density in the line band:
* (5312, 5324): -0.08 mag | 12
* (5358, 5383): -0.04 mag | 12.6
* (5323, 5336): 0.07 mag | 10.6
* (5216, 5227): -0.11 mag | 10.1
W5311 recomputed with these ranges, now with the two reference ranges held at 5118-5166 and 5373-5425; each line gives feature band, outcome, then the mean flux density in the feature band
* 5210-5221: 1.1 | 8.67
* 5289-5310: -0.4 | 11.3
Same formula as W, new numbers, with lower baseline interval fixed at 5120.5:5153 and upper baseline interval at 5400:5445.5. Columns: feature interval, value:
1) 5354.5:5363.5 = -0.04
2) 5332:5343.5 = 0.04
